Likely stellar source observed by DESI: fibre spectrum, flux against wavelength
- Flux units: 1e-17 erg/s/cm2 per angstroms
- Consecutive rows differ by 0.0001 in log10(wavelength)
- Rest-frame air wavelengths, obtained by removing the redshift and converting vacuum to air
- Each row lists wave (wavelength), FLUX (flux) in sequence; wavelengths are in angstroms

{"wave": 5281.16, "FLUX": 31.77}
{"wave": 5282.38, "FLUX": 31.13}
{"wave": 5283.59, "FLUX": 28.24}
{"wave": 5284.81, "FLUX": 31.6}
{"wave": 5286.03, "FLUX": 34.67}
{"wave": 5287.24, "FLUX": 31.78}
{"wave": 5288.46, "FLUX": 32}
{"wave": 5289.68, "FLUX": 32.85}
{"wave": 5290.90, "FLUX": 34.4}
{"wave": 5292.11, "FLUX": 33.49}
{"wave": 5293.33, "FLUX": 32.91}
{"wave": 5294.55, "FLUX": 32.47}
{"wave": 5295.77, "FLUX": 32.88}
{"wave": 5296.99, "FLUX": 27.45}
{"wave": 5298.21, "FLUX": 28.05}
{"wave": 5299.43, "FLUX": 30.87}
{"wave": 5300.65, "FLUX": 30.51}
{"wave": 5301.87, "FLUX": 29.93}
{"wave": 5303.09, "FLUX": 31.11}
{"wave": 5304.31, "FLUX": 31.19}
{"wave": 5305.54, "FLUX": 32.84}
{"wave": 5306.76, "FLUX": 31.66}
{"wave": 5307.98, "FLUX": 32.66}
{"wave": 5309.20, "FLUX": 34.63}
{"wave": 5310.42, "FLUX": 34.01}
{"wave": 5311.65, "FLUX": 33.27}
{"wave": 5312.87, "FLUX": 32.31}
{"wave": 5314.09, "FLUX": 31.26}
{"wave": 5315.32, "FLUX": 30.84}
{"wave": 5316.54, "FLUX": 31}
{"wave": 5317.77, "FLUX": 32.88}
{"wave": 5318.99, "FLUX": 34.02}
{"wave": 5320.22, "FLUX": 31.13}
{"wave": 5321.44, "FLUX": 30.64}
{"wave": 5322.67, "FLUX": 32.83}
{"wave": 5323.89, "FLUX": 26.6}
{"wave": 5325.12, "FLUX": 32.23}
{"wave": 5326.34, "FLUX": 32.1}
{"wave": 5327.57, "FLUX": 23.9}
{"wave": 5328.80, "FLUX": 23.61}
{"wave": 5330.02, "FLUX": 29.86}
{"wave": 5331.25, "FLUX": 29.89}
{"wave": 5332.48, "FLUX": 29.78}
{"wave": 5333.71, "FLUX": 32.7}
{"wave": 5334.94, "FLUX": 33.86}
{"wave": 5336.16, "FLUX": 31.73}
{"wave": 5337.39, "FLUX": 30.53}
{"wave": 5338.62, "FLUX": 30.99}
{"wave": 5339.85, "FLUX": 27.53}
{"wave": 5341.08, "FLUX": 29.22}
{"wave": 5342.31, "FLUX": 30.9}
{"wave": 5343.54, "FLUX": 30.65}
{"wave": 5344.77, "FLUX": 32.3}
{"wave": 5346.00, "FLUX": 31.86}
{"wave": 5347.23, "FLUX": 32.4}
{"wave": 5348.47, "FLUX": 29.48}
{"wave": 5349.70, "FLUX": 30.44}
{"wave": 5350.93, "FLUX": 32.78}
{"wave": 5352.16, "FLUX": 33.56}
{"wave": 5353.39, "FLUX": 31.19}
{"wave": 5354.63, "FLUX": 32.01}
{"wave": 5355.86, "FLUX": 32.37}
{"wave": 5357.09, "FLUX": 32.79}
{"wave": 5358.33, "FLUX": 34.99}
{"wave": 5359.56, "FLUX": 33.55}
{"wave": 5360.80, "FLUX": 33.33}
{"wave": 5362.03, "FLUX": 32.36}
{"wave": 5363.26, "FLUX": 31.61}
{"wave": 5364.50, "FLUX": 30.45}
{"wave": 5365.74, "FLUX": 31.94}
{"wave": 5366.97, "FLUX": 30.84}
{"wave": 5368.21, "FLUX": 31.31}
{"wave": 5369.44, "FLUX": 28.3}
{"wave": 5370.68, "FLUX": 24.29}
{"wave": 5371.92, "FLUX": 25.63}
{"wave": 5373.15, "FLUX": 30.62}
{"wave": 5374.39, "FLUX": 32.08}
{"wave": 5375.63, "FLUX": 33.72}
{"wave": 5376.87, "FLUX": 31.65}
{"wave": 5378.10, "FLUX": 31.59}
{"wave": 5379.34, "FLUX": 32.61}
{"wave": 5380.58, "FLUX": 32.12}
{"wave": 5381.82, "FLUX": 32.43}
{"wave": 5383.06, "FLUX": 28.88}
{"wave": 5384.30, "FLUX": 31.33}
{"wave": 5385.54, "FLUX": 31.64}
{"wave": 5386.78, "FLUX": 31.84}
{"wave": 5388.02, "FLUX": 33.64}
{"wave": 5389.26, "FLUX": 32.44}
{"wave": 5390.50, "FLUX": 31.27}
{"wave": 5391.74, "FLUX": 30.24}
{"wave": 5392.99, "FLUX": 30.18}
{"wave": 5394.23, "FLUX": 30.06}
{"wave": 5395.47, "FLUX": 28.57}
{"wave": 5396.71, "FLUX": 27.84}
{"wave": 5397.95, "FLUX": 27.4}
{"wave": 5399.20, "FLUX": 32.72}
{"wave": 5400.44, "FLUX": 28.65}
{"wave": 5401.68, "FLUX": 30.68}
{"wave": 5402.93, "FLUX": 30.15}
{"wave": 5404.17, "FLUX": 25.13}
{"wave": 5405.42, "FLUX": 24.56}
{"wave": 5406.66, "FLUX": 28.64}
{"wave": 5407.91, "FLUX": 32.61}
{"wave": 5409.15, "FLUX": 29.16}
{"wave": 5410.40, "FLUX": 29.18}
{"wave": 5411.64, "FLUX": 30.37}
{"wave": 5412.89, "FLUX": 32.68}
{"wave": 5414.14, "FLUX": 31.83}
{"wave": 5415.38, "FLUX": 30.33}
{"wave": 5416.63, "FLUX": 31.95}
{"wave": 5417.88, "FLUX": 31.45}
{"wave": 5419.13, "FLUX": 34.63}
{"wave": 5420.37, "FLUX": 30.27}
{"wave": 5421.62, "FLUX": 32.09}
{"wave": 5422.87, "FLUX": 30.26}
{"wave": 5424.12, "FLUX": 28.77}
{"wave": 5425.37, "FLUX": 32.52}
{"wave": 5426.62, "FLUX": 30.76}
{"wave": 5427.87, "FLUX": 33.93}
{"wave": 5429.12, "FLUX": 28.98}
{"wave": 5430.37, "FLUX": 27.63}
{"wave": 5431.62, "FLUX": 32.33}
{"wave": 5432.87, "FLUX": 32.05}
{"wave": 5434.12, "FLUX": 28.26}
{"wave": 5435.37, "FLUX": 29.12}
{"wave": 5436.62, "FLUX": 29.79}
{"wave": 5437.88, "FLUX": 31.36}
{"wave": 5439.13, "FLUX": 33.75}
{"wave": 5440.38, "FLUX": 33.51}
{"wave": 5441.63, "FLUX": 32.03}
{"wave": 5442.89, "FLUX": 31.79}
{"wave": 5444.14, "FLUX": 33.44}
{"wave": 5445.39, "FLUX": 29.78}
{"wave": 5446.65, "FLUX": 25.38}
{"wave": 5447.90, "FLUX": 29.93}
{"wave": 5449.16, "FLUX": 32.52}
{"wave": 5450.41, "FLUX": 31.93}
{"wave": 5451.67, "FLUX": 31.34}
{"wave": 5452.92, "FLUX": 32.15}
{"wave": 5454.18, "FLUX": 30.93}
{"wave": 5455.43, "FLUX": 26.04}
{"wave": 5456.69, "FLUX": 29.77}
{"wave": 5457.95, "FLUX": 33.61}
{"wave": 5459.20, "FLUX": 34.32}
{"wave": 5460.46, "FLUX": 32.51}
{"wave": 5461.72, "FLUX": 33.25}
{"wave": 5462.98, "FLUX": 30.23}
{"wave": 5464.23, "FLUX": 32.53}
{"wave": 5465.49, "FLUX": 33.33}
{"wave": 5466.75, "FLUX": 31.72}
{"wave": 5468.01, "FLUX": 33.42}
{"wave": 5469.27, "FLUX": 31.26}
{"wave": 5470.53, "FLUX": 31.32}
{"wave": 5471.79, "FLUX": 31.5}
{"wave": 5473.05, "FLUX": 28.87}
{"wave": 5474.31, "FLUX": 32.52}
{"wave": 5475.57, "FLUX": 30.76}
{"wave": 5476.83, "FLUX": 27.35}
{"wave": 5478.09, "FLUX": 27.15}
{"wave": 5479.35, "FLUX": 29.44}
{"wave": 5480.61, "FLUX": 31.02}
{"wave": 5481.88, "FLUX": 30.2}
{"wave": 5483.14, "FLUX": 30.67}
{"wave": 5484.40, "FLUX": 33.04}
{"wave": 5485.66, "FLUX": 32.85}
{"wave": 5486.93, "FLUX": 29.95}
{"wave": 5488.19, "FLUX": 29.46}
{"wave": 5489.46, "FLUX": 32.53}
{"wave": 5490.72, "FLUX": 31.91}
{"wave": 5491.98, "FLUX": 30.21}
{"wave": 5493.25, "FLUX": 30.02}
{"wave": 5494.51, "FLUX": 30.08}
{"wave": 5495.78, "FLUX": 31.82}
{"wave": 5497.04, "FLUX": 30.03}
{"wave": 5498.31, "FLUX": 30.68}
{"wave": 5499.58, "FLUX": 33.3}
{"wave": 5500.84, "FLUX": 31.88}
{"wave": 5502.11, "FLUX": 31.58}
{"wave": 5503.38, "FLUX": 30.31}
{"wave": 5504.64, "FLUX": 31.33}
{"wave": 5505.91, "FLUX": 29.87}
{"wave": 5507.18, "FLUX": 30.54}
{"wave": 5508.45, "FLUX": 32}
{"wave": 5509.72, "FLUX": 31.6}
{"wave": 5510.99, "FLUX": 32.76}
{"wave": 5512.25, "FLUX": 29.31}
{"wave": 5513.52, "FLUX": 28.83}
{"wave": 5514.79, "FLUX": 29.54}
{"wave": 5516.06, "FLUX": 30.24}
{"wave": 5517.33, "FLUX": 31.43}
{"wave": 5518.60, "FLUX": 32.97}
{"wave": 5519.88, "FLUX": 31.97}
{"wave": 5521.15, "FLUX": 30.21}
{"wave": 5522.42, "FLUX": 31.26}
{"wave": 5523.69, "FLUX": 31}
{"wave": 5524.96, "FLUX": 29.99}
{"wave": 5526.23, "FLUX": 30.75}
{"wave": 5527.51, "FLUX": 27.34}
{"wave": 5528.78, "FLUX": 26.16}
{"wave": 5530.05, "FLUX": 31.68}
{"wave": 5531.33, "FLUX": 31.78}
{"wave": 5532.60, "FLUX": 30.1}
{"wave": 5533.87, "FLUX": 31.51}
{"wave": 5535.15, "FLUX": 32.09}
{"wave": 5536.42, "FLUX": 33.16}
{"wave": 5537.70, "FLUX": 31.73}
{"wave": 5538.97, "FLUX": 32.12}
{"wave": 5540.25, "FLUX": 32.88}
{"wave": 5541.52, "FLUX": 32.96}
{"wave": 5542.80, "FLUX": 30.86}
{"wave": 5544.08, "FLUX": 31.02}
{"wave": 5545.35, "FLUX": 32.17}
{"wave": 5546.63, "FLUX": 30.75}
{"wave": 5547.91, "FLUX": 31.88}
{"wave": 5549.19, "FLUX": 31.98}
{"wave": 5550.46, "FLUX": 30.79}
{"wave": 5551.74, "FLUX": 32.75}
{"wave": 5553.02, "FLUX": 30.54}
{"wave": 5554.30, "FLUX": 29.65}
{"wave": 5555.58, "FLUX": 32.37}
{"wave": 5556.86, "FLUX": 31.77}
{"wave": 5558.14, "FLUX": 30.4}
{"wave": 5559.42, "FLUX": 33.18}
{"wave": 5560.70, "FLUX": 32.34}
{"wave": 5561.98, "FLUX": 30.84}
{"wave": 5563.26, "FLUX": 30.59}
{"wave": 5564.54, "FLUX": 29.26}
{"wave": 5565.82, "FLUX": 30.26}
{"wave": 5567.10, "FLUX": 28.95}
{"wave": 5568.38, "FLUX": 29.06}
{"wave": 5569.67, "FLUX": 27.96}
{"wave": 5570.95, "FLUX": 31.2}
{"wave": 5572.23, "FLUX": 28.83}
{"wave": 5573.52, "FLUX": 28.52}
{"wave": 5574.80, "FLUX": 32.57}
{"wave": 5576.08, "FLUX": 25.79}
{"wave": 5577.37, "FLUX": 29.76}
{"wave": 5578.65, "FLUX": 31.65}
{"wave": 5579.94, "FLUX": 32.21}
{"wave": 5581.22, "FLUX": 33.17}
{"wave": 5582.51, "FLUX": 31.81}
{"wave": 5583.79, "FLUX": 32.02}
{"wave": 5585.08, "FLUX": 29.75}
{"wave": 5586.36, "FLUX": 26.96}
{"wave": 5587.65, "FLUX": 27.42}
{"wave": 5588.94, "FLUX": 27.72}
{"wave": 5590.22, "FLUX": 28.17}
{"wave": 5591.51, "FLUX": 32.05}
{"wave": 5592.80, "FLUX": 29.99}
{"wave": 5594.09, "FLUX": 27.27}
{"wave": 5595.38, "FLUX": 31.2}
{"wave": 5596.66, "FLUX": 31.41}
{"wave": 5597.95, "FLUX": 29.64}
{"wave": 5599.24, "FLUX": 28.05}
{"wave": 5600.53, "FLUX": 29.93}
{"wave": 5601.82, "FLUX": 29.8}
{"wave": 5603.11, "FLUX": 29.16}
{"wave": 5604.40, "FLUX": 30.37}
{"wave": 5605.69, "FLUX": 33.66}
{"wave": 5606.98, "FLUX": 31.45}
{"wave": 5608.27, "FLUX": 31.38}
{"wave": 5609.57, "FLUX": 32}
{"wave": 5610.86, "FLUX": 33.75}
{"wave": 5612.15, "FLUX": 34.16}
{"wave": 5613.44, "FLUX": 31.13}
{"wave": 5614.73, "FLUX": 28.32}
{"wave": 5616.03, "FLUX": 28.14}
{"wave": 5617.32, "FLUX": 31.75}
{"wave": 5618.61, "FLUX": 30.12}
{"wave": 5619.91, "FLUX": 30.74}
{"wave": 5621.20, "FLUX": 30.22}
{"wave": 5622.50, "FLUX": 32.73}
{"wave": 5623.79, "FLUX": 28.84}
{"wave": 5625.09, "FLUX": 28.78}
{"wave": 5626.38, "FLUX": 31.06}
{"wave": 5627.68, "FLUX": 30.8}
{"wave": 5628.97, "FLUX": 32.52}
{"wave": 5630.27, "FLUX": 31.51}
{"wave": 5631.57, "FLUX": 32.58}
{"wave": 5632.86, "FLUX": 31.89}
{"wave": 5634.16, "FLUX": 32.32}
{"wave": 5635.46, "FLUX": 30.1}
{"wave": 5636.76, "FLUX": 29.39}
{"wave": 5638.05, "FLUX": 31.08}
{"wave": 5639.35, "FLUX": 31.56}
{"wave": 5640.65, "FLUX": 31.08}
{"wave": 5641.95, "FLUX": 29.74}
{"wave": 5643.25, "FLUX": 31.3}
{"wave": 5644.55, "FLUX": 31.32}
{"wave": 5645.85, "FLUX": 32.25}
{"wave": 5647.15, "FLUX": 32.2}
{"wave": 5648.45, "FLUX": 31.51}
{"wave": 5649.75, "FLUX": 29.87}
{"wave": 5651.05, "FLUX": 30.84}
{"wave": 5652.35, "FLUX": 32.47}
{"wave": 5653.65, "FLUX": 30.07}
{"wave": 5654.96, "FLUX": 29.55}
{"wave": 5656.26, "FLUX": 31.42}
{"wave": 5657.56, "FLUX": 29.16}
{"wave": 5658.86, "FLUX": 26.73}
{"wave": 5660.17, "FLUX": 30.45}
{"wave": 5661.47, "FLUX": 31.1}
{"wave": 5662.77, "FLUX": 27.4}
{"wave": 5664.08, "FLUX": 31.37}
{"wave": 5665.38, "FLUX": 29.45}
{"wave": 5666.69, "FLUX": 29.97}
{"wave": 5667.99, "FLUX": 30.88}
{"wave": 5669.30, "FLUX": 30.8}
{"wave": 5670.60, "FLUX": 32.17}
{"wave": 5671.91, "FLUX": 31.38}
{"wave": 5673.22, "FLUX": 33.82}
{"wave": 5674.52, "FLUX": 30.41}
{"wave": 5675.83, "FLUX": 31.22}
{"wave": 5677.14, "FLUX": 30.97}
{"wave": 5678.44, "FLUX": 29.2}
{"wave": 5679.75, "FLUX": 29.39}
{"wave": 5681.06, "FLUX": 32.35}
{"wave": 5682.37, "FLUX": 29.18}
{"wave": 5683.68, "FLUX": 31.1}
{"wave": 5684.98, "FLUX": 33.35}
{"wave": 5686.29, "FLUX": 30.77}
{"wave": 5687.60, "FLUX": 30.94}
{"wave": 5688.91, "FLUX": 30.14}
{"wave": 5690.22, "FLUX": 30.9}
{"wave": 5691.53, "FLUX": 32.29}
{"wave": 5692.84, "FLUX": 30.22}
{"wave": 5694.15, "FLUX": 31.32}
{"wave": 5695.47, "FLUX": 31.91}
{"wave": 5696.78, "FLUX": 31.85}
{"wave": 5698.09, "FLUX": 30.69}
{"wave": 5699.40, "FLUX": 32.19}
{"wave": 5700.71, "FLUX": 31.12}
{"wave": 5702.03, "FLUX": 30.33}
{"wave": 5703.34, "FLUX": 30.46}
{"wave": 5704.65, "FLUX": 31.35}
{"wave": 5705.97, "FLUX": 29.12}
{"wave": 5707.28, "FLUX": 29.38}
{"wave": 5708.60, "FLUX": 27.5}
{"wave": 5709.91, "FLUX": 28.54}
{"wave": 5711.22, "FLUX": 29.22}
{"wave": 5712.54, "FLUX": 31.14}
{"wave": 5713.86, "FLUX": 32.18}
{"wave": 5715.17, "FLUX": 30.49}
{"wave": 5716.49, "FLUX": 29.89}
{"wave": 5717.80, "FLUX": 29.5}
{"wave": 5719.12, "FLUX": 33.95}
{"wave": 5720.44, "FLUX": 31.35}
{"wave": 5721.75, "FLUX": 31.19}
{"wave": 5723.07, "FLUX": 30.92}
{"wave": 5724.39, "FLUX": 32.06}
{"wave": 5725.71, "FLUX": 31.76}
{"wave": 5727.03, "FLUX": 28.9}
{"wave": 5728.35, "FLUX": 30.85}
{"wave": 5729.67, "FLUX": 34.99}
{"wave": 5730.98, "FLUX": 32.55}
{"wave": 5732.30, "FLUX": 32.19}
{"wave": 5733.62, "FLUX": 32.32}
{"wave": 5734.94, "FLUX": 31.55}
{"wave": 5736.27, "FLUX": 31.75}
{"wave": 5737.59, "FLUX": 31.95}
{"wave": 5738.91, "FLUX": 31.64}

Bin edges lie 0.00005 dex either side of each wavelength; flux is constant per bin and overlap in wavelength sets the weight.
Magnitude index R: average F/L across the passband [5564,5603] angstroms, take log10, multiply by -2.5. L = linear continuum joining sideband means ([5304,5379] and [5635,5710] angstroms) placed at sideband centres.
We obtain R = 0.04 mag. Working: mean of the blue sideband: 31.2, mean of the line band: 29.7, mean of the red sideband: 30.7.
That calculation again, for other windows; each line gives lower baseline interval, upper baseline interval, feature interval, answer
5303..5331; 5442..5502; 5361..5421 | 0.02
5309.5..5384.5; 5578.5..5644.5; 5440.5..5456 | 0.01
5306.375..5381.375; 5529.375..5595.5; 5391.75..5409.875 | 0.07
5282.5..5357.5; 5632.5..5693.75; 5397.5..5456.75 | 0.02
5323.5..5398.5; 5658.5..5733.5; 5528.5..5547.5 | -0.02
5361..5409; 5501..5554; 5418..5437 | -0.01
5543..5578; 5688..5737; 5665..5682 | 0.00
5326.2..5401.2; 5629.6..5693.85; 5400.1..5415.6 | 0.05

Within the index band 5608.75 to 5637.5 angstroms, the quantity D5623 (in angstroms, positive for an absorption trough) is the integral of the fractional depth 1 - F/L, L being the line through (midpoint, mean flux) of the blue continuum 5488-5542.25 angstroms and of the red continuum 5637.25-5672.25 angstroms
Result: -0.3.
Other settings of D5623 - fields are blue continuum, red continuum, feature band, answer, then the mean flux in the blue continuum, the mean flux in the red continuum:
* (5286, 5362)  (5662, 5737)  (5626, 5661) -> 0.1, 31.5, 31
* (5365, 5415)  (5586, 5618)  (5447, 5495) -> -1.3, 30.3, 30.2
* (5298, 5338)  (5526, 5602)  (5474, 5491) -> 0.1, 31.1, 30.5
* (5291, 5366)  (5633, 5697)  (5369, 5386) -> 0.4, 31.4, 30.8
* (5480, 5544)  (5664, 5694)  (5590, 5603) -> 0.5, 31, 31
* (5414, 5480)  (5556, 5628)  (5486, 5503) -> -0.1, 31.1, 30.4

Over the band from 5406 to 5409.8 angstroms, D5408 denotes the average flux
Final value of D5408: 30.1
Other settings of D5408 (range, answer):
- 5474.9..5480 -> 28.7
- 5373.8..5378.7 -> 32.3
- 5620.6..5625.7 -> 30.1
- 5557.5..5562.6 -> 31.7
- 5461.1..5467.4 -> 32.2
